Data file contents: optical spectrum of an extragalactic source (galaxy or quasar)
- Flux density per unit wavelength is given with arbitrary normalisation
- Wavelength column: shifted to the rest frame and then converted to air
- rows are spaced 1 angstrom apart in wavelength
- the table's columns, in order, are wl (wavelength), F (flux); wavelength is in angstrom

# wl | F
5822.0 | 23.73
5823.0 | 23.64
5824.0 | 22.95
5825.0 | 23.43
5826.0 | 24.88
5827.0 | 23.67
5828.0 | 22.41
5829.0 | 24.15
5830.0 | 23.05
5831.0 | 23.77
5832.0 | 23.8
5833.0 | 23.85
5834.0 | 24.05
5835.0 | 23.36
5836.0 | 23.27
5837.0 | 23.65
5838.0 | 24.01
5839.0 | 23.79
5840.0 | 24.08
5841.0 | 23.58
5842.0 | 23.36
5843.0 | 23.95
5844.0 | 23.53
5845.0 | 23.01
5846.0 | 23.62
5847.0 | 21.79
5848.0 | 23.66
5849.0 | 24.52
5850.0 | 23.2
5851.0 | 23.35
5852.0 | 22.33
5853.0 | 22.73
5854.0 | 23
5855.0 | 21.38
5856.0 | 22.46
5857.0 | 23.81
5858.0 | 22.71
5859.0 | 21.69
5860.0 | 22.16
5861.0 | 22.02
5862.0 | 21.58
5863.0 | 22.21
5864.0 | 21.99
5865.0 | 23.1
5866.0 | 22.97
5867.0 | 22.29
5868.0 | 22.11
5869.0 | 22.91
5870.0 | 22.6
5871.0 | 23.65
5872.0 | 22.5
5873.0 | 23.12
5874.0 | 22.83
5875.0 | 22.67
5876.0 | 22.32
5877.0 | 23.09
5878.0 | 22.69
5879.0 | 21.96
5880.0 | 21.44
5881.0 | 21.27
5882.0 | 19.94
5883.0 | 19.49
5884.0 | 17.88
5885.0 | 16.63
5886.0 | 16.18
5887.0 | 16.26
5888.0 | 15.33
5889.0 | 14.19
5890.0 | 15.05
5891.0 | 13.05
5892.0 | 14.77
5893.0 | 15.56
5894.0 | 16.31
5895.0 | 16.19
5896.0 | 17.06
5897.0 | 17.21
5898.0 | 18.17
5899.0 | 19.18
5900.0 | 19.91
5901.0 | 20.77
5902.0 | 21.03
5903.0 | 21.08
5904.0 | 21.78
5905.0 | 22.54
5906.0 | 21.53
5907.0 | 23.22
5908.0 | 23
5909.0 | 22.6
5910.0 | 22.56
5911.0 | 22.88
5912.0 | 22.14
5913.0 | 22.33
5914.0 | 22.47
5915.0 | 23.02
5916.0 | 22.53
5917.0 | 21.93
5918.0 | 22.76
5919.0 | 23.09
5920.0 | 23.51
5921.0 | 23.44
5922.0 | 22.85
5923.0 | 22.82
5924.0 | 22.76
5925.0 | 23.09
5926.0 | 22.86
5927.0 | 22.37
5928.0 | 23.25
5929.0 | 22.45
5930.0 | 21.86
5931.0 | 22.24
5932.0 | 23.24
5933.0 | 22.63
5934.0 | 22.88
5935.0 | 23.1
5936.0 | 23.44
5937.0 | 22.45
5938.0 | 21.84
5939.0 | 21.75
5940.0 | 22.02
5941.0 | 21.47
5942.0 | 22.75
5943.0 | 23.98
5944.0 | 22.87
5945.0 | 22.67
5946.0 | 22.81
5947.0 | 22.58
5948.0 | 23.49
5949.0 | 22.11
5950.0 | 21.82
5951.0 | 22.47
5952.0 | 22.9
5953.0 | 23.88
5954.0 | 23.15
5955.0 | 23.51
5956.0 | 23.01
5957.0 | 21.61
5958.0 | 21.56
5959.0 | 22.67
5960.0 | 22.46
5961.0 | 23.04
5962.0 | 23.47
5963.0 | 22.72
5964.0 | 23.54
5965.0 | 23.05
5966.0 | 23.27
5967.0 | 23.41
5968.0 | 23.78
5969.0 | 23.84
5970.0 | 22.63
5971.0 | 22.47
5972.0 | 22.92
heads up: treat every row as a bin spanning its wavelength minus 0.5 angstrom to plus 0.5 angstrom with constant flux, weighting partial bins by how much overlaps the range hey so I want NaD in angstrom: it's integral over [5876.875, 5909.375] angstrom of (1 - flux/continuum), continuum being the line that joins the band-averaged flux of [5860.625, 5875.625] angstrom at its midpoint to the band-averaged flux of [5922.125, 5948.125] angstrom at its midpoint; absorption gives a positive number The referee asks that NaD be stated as 5.30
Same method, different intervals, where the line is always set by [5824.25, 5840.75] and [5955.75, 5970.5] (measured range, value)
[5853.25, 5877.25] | 1.0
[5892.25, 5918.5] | 2.9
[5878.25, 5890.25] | 2.7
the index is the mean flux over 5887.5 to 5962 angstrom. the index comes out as 21.5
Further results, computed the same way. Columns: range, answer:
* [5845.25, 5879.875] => 22.7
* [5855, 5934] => 21.1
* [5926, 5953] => 22.6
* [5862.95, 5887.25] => 21.4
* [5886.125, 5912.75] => 19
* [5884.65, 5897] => 15.6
